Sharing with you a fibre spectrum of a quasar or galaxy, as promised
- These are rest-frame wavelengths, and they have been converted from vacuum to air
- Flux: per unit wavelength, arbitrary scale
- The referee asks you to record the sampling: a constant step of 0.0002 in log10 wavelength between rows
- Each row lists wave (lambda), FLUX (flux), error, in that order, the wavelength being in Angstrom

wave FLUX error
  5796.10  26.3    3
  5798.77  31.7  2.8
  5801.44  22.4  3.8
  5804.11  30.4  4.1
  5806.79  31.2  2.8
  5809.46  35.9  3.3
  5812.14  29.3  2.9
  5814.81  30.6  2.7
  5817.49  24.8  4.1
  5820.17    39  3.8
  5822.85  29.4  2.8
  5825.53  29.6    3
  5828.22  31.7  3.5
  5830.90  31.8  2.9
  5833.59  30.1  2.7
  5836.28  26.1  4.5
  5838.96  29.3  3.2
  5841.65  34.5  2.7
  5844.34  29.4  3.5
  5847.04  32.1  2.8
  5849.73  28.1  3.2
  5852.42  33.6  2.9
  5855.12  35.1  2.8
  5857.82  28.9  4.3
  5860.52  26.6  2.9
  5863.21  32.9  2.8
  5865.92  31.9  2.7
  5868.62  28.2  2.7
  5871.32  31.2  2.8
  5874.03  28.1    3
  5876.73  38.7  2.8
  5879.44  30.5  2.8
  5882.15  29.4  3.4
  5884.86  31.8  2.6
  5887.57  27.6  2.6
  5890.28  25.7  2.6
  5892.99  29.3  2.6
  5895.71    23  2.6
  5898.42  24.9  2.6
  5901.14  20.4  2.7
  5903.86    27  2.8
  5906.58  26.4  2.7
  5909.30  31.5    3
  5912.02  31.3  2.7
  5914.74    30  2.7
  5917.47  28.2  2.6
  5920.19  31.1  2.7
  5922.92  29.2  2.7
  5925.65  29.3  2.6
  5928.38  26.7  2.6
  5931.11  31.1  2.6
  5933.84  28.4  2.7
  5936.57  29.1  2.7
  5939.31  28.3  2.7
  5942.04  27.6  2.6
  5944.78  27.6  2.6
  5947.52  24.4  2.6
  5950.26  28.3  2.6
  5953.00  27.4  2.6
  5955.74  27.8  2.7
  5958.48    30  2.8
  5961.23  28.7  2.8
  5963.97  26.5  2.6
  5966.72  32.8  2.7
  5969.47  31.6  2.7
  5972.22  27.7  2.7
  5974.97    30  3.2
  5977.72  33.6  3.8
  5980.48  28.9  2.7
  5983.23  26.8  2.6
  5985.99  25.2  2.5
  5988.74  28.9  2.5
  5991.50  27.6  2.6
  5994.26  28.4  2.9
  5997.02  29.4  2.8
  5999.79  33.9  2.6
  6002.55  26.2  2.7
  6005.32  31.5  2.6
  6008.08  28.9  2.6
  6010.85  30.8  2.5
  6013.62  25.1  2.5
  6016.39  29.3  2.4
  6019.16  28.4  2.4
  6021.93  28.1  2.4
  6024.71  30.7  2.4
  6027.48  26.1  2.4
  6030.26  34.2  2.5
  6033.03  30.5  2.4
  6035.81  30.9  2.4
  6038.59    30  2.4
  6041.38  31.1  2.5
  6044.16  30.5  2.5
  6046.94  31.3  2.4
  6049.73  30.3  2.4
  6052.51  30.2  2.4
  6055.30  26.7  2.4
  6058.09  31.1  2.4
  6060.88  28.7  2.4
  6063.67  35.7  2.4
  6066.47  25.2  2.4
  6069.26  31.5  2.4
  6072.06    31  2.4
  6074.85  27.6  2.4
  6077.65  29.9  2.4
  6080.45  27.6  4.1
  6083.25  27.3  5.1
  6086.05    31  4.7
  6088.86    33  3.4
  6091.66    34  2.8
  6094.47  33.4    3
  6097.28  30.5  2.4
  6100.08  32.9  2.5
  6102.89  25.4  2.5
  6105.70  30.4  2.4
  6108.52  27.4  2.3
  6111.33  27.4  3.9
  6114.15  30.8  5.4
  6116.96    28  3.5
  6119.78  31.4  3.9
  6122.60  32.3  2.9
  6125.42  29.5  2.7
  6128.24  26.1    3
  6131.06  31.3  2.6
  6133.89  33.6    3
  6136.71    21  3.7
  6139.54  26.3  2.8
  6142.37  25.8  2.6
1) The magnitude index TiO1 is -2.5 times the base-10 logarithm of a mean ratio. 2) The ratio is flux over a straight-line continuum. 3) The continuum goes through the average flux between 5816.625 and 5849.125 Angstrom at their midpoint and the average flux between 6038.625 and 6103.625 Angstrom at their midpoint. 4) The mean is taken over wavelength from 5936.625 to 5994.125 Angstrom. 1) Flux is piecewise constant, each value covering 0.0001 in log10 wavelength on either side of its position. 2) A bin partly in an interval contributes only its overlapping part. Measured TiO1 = 0.07 mag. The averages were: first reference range 30.7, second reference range 30.3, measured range 28.5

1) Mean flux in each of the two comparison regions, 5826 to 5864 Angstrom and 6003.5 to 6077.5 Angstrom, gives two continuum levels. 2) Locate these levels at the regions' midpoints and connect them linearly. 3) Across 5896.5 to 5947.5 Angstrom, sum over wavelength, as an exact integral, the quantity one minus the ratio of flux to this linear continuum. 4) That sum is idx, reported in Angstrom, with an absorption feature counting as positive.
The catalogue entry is 3.8 Angstrom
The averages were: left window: 30.7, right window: 29.8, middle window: 28.1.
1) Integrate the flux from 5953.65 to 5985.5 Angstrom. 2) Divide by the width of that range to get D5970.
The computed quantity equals 29.3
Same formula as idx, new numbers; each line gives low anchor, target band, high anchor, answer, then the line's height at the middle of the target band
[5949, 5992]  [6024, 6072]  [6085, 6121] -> -0.82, 29.8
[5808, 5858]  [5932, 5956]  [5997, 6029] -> 1.69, 29.8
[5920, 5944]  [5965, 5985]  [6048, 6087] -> -0.67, 29.1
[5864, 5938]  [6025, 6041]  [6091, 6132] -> -0.45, 29.6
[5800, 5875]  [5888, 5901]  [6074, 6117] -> 2.13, 30.3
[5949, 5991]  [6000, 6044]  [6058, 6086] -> -0.53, 29.2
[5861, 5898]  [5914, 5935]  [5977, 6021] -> 0.09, 29.4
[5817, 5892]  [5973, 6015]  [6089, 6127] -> 2.03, 30.5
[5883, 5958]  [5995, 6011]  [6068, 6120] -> -0.60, 28.9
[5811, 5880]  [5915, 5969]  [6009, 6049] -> 2.94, 30.3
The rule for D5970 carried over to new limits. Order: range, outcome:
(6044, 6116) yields 30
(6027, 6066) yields 30.5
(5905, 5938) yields 29.3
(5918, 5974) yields 28.7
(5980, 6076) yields 29.5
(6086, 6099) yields 32.5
